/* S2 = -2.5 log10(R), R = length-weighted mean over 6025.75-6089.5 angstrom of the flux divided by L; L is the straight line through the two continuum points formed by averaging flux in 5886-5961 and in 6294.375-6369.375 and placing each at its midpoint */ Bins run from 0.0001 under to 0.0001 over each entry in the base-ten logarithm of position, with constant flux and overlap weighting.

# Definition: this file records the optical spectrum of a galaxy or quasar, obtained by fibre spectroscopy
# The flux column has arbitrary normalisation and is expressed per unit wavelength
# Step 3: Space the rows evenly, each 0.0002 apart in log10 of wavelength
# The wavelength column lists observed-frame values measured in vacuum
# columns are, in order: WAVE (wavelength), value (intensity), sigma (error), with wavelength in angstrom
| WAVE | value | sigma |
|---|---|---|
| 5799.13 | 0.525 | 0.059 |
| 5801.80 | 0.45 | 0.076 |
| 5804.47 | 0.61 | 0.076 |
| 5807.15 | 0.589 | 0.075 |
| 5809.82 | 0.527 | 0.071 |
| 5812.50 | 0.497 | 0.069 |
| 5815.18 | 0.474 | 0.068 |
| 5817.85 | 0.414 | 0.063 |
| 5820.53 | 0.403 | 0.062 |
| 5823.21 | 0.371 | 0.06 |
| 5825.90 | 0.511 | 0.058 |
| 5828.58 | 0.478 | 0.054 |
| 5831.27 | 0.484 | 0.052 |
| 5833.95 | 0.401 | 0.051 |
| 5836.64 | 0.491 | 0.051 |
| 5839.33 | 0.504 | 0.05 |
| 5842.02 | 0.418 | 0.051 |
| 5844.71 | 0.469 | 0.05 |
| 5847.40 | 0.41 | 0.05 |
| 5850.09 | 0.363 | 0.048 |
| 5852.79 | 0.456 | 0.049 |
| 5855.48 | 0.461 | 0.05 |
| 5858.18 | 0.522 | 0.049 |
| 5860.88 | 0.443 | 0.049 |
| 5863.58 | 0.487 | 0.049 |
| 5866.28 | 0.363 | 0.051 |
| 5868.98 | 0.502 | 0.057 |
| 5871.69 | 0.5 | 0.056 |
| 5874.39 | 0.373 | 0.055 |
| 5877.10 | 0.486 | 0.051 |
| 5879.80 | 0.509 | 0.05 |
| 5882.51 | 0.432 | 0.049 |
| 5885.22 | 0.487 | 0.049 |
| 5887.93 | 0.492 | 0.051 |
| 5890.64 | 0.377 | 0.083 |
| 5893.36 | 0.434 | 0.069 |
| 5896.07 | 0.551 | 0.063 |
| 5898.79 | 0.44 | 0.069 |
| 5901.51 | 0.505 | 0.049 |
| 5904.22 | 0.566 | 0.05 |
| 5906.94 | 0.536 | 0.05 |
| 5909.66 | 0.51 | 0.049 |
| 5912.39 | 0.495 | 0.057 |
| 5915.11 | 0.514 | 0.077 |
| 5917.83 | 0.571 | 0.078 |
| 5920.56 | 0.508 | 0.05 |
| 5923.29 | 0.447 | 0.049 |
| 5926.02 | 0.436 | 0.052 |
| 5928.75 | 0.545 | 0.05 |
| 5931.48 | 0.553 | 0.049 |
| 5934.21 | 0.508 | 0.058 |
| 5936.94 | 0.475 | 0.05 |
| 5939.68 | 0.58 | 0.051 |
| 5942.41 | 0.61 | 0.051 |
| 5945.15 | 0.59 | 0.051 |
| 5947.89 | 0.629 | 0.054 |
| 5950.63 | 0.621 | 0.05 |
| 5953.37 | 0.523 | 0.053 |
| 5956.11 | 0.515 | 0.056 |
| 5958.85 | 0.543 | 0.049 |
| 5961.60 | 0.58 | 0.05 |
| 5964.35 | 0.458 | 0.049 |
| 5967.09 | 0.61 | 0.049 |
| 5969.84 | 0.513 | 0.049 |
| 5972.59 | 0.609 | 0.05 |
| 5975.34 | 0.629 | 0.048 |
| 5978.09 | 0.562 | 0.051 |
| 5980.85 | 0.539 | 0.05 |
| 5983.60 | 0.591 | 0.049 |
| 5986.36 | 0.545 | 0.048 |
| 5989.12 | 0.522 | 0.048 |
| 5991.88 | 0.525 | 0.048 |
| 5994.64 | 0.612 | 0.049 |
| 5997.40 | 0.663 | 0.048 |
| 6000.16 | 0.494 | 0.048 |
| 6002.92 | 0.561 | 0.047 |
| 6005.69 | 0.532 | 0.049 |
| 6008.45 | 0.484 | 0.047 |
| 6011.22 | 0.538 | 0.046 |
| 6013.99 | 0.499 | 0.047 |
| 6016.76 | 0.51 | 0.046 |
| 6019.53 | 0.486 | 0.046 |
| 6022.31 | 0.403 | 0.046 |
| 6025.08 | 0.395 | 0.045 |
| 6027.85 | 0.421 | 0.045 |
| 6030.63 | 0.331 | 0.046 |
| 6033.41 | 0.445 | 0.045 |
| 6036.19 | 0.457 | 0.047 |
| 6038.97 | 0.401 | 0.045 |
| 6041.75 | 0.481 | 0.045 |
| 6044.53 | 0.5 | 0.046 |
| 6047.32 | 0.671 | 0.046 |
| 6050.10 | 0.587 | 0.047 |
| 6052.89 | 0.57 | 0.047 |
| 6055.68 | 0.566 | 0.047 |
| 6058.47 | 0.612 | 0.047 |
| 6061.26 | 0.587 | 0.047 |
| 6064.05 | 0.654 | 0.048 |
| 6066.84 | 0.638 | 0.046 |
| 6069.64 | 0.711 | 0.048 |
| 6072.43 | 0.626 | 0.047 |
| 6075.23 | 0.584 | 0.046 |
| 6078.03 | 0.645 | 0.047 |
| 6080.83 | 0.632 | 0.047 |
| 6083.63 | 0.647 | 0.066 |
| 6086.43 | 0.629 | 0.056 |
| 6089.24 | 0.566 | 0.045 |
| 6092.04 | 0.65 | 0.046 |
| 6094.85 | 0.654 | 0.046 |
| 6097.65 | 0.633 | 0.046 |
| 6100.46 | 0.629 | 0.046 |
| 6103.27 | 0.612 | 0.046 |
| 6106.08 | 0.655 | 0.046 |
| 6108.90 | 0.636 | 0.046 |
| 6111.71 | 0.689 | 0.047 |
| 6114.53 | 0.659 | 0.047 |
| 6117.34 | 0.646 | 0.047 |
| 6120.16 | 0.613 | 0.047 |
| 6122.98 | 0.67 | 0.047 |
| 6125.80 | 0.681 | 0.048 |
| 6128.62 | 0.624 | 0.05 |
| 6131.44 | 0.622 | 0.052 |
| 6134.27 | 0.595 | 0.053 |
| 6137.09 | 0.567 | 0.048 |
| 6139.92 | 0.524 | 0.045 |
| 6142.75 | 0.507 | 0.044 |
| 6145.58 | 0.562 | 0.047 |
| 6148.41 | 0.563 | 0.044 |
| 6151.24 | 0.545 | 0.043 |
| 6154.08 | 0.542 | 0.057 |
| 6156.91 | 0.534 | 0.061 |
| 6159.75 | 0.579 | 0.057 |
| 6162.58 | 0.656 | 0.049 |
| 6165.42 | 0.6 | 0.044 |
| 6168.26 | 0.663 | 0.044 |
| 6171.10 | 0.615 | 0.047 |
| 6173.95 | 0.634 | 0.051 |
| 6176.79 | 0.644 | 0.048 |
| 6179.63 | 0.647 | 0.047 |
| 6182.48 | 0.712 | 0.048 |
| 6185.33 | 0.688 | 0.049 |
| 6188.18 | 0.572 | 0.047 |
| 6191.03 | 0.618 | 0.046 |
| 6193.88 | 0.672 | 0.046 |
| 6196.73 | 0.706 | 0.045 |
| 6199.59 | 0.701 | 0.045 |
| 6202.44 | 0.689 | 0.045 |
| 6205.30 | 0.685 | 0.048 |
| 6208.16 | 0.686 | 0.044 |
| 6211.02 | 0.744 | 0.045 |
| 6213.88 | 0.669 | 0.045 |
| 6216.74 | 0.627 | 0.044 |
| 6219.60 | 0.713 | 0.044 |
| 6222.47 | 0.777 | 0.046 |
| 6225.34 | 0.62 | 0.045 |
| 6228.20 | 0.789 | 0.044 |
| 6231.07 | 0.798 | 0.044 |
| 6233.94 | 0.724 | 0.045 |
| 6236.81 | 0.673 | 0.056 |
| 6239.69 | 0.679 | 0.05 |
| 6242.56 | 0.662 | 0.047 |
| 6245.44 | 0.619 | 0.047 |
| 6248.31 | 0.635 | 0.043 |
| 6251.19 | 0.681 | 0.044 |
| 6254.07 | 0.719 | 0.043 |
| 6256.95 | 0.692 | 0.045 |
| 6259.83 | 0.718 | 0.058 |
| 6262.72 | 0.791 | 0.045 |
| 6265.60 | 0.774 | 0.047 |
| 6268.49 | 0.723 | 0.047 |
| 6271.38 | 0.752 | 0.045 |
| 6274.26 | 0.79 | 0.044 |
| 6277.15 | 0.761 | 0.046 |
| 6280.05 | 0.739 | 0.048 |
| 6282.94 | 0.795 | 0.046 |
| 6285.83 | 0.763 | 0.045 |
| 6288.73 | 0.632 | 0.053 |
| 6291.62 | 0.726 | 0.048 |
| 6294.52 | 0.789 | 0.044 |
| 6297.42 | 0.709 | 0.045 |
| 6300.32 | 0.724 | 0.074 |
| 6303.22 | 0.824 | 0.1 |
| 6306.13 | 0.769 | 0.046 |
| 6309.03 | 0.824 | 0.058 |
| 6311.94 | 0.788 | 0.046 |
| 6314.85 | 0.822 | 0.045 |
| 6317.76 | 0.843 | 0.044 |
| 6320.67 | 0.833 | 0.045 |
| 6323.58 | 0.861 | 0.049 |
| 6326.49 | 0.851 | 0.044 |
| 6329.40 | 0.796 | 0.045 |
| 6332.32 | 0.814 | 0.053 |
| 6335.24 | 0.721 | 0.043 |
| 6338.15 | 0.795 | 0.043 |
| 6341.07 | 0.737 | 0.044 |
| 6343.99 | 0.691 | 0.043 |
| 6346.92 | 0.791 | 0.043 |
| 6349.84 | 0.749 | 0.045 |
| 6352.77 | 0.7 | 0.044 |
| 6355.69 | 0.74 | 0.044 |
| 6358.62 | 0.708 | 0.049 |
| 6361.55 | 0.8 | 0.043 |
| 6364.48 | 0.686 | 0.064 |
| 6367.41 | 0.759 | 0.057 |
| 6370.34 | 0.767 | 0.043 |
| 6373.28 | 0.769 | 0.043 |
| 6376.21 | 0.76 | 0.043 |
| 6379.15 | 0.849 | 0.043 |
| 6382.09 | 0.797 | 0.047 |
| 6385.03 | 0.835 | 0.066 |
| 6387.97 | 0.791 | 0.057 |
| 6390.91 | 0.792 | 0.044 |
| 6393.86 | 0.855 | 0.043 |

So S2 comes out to 0.08 mag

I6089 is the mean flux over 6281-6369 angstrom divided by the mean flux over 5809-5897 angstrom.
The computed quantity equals 1.68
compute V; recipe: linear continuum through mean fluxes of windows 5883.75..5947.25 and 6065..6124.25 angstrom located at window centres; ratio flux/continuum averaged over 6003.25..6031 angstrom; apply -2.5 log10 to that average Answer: 0.238 mag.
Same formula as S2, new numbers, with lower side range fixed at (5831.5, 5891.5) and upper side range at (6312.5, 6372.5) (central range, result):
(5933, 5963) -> -0.10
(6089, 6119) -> -0.05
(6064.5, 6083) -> -0.08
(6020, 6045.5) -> 0.31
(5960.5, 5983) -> -0.07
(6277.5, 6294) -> 0.00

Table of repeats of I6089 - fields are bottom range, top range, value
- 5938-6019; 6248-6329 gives 1.37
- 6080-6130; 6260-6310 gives 1.18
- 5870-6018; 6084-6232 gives 1.22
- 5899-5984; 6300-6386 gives 1.44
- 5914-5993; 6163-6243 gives 1.24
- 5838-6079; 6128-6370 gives 1.35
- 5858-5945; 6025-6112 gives 1.18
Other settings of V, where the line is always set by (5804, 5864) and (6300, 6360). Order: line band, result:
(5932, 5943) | -0.02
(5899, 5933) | 0.01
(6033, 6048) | 0.22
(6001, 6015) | 0.11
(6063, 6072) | -0.08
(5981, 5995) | 0.02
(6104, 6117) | -0.02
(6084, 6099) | 0.00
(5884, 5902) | 0.08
